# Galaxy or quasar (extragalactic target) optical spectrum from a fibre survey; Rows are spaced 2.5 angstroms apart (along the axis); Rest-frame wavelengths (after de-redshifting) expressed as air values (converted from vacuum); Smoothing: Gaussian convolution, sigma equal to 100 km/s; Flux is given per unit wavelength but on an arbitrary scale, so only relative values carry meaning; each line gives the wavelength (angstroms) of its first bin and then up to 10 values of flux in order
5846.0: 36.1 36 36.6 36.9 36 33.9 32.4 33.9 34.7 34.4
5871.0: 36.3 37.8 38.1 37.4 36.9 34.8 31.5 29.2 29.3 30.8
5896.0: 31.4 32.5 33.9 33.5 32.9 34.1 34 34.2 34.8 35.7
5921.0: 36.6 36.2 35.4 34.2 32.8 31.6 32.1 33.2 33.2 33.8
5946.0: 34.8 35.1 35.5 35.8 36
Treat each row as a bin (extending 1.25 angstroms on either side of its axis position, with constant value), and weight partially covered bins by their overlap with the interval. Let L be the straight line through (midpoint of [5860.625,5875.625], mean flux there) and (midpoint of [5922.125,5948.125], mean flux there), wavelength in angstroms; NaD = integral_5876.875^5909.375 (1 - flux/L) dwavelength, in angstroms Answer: 1.6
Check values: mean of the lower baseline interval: 35.2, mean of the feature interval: 33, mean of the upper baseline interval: 33.8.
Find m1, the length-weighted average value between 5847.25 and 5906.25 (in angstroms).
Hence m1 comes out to 34.2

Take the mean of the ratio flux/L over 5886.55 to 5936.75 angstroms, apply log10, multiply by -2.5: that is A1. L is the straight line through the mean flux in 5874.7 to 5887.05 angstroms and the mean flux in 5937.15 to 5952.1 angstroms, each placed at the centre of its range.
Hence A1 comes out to 0.06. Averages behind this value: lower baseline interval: 35.8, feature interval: 33.2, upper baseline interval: 34.2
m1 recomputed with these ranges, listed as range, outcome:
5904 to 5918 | 34.1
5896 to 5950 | 34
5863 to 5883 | 36.2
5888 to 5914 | 32.4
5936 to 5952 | 34.1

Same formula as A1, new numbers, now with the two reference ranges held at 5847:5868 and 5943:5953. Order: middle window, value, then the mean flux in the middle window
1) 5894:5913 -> 0.059 mag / 33.1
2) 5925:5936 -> 0.053 mag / 33.3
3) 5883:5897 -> 0.133 mag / 31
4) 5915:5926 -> -0.025 mag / 35.8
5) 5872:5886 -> -0.045 mag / 36.5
